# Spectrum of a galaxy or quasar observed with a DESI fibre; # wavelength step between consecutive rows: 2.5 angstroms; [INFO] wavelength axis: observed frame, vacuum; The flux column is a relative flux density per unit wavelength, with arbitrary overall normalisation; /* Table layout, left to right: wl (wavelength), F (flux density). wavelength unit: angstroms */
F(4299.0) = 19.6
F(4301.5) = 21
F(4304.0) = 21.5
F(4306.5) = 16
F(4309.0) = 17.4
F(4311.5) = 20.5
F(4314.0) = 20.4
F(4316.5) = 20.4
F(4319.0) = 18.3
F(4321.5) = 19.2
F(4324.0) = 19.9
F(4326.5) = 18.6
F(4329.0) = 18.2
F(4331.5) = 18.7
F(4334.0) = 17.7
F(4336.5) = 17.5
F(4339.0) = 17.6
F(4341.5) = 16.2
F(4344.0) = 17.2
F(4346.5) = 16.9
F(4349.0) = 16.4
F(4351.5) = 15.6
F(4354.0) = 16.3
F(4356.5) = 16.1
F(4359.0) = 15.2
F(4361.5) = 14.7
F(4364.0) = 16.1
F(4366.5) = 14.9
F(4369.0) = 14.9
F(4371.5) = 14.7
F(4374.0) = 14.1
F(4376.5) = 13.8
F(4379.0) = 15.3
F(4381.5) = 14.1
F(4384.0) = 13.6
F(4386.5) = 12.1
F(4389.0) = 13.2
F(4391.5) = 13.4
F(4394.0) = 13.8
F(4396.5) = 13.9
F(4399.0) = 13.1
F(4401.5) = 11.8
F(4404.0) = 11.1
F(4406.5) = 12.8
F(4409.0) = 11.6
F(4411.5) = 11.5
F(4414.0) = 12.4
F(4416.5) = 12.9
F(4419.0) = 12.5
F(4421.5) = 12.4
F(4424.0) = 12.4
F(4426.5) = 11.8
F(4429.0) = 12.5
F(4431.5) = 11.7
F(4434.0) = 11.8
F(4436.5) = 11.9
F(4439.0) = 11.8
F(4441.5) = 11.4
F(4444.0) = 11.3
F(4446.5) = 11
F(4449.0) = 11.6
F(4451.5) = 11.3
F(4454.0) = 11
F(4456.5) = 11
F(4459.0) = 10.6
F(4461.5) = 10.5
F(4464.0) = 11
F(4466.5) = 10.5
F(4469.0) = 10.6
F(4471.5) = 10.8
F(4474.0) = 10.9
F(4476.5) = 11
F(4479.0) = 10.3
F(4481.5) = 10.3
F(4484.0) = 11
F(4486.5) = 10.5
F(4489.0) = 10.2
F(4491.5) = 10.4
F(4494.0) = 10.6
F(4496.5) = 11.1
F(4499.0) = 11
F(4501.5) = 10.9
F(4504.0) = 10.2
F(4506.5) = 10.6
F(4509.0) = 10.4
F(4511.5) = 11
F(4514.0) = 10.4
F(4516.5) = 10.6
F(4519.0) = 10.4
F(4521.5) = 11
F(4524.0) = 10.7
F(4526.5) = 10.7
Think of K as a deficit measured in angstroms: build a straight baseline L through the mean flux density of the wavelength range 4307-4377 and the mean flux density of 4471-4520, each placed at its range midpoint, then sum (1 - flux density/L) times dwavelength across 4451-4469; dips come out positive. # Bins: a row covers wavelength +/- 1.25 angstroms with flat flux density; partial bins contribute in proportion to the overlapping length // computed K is 1.9 angstroms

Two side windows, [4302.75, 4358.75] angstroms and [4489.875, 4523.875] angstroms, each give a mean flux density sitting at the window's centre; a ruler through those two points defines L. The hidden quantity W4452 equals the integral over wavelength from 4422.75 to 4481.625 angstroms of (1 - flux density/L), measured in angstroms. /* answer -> 7.74 angstroms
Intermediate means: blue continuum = 18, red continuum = 10.7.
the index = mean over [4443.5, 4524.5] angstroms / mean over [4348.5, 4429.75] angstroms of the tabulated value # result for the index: 0.8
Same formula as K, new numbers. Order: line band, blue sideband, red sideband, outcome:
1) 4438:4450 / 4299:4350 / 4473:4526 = 1.6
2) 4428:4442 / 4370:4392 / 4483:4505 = 0.5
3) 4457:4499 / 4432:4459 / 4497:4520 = 1.3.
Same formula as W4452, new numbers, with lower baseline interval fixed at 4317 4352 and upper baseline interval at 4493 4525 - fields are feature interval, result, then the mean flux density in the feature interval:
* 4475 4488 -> 1.3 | 10.6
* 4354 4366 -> 0.9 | 15.6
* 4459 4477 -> 2.4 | 10.7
